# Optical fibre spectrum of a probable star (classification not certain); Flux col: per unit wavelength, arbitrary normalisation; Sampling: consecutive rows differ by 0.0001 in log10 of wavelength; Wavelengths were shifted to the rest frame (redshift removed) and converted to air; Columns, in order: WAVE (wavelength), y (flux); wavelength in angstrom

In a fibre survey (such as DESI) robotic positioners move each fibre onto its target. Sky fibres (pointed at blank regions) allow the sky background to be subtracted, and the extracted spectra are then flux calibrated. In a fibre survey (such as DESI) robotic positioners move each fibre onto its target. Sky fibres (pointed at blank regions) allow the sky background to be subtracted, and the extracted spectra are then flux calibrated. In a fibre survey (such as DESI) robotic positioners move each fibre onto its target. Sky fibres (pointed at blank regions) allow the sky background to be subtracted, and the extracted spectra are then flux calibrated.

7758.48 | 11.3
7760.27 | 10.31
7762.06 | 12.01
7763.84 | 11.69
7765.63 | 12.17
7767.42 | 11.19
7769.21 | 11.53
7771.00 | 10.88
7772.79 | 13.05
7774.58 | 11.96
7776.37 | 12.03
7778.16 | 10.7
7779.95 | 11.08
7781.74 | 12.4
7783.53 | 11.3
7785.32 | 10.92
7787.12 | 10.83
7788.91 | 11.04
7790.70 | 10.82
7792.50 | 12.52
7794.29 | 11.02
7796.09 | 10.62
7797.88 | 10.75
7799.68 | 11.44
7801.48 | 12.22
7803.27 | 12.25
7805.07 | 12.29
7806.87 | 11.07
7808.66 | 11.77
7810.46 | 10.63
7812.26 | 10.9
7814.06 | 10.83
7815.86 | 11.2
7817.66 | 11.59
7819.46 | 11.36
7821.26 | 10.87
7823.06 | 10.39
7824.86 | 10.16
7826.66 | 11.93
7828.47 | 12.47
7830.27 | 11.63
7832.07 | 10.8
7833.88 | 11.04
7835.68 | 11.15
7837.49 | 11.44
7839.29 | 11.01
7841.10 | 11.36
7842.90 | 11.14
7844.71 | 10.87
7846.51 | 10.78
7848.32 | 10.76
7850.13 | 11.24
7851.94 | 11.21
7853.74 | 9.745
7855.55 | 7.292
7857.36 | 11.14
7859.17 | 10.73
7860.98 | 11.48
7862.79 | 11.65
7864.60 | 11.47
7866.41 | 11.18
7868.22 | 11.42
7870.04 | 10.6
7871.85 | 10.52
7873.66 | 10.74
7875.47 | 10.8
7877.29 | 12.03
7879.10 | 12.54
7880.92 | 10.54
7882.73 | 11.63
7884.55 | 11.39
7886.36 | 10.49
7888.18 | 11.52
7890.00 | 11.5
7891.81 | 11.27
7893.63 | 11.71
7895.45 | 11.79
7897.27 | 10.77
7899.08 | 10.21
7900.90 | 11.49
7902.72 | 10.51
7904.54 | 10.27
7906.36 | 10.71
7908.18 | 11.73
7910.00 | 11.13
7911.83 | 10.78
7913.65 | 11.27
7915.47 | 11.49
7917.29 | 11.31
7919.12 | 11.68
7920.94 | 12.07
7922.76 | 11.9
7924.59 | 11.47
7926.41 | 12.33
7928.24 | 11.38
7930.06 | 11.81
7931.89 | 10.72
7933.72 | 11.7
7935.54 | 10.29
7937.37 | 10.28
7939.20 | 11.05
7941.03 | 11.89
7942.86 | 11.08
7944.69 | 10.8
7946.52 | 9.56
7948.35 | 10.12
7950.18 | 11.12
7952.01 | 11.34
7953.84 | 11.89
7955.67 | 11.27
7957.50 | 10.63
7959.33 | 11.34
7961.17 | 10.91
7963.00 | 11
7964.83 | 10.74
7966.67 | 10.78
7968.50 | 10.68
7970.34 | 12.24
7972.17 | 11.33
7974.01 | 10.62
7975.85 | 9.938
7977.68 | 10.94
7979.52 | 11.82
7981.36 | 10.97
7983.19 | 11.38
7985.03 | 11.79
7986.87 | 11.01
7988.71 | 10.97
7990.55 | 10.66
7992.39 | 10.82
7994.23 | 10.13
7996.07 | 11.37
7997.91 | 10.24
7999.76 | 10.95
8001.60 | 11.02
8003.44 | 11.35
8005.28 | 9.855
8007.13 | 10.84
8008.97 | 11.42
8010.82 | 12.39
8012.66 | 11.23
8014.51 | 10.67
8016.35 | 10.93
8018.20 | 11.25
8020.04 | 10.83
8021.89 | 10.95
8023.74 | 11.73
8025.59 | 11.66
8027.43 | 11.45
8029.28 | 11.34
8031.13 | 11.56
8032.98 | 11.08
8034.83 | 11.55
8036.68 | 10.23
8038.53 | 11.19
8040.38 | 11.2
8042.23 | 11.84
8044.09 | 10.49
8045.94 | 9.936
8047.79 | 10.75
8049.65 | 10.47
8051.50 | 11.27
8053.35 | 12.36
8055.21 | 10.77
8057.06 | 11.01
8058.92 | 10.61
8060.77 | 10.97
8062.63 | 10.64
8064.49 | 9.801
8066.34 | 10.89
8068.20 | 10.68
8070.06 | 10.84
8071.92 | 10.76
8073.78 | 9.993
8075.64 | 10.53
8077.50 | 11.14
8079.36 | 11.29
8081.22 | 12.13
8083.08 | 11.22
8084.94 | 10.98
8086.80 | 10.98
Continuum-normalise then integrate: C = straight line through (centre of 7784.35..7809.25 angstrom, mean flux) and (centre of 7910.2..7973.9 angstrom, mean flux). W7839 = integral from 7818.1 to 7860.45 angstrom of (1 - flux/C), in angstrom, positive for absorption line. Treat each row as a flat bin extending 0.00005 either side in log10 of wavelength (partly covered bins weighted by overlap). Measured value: 1.6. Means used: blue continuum 11.4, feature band 10.9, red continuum 11.2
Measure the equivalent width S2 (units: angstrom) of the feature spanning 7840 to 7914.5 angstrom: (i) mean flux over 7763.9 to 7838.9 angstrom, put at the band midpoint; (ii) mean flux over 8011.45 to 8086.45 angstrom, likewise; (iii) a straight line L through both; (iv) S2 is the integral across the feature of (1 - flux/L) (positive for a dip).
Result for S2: 1.7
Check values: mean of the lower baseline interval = 11.4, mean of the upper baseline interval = 11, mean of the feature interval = 11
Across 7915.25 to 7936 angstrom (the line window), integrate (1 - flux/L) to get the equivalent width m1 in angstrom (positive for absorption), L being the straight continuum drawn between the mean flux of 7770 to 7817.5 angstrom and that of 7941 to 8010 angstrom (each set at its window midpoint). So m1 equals -0.9 angstrom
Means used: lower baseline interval 11.4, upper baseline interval 11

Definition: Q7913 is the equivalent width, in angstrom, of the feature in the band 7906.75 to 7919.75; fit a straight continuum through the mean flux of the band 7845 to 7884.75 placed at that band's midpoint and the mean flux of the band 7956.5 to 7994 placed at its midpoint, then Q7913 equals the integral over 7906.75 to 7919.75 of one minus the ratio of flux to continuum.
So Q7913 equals -0.4 angstrom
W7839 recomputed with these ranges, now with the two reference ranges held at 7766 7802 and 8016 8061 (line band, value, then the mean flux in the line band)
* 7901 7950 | 0.5 angstrom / 11.1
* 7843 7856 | 1.0 angstrom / 10.4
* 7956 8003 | 0.8 angstrom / 11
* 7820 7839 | 0.3 angstrom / 11.2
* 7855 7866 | 0.5 angstrom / 10.8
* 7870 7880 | 0.0 angstrom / 11.3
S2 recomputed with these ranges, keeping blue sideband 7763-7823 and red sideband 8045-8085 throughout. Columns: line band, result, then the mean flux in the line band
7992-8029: -0.3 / 11.1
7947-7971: 0.1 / 11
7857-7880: 0.0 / 11.3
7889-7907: 0.3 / 11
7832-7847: 0.3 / 11.1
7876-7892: -0.3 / 11.4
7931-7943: 0.1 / 11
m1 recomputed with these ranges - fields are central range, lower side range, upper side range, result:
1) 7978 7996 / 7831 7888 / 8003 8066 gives -0.1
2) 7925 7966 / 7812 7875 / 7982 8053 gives -0.1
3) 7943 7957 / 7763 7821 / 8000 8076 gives 0.3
